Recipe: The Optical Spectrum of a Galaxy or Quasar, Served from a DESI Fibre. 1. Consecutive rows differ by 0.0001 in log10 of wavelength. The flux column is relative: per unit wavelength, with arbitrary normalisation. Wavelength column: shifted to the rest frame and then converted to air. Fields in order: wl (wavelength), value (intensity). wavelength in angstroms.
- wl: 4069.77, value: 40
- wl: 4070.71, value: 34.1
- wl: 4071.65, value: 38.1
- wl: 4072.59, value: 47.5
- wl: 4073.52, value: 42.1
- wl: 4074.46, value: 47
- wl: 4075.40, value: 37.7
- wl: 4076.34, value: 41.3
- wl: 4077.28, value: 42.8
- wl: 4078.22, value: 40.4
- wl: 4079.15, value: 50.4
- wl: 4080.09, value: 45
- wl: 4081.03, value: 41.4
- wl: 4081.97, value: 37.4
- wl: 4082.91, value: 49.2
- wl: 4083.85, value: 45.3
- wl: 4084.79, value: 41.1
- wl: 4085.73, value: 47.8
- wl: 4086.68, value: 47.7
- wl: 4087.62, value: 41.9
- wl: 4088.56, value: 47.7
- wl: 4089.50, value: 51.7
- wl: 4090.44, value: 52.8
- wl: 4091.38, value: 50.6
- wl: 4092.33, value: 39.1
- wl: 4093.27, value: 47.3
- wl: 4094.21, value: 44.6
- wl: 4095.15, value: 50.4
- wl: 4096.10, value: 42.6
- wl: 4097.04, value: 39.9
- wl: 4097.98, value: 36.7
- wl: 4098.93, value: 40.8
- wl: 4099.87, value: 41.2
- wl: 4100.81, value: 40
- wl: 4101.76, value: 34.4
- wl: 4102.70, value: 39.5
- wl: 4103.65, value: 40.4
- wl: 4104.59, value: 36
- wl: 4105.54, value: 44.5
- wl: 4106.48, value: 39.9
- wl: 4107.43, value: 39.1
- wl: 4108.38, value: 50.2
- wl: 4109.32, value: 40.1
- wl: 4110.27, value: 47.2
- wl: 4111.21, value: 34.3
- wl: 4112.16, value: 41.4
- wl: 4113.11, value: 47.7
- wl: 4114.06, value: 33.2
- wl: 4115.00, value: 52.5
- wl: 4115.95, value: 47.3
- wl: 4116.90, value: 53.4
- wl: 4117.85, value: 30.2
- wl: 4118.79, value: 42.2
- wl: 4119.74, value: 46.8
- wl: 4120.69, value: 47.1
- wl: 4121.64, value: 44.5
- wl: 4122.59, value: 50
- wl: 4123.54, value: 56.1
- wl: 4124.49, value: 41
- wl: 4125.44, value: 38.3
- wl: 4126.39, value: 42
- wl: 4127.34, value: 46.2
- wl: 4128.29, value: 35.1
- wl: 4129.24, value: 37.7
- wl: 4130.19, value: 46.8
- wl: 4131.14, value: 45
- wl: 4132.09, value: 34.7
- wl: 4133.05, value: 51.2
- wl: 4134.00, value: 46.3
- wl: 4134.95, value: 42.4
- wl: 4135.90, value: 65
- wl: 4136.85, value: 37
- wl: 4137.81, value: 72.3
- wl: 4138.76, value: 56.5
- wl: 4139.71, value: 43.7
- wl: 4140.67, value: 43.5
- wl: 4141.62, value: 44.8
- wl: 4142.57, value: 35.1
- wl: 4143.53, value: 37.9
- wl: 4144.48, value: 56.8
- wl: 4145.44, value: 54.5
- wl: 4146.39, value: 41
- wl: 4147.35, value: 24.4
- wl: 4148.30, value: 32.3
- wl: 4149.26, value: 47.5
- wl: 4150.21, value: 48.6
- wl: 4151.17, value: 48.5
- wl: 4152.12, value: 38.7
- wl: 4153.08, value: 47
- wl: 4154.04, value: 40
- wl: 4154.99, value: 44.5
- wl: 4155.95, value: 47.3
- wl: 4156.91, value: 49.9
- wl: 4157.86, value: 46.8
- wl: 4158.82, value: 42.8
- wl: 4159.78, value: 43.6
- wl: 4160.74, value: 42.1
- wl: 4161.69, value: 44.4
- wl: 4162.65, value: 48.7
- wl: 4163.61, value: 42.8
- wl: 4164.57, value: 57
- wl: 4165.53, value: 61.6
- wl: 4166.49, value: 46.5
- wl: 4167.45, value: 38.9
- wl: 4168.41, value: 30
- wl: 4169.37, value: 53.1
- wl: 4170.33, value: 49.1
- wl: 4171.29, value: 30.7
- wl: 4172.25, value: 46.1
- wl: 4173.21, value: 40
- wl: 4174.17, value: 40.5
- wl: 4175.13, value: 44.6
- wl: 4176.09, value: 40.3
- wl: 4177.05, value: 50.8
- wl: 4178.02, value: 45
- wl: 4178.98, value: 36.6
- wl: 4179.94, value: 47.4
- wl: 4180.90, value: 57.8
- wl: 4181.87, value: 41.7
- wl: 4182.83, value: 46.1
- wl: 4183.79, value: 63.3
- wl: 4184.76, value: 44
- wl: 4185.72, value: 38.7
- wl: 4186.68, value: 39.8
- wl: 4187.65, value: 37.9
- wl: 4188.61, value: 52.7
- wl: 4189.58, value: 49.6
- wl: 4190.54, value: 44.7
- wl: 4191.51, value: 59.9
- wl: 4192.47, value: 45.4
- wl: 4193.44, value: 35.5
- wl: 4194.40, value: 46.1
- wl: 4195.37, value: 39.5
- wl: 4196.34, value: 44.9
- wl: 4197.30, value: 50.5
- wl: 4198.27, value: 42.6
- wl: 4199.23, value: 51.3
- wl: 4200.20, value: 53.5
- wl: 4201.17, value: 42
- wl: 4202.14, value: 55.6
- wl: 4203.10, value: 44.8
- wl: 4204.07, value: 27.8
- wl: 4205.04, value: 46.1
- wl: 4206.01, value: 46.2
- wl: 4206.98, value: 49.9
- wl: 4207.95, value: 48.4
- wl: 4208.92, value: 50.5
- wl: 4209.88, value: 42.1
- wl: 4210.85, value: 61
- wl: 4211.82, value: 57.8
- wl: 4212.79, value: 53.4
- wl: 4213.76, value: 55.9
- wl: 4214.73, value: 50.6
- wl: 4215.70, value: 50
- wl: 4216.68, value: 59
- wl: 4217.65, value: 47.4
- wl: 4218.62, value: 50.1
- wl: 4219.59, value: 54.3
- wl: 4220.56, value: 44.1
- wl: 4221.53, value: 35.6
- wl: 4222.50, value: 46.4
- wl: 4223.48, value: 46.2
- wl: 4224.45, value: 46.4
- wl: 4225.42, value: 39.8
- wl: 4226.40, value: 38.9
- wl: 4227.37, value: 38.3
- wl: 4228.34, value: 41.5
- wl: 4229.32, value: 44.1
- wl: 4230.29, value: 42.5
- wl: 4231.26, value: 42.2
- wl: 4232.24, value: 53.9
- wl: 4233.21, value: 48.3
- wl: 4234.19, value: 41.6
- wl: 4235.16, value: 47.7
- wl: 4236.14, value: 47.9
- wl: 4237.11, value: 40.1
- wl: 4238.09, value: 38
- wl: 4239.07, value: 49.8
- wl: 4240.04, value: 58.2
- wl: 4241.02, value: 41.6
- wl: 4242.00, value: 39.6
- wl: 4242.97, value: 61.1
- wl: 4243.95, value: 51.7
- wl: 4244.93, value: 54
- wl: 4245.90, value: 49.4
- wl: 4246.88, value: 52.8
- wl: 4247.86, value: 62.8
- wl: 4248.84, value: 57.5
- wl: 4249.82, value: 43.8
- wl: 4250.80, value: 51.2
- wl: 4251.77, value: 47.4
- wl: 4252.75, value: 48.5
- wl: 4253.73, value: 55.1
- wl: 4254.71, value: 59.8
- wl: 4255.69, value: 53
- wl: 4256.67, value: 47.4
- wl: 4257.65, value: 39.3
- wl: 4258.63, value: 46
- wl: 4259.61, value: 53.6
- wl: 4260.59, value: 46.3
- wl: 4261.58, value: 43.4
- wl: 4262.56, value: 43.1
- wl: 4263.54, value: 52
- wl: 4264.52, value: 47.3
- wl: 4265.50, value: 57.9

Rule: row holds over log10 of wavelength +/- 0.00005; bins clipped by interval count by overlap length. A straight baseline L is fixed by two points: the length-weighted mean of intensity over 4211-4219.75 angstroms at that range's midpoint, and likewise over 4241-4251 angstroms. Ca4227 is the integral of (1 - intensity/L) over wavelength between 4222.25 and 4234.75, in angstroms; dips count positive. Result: 2.11 angstroms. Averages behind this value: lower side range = 53.4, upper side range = 51.9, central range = 43.8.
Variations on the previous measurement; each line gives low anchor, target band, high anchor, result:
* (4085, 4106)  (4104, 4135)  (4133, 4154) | 0.9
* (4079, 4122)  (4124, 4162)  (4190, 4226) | 0.5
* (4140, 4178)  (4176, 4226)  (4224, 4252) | -1.6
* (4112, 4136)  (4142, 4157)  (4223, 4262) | 0.7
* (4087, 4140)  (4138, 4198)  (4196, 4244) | 0.9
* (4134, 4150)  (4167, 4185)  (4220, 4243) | 0.3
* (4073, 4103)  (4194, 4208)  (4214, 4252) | 0.3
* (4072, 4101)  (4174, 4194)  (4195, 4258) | 0.4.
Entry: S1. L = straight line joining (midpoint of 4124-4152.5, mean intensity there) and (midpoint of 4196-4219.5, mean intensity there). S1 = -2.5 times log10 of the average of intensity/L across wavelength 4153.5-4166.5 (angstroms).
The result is -0.02 mag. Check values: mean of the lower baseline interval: 44.5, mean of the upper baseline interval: 49.3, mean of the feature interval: 47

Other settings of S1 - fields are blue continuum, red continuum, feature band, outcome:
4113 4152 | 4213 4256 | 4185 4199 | 0.05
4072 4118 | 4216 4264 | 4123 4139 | -0.05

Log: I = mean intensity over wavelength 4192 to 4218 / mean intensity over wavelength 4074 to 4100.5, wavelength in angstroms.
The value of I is 1.08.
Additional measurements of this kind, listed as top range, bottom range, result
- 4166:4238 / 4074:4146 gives 1.04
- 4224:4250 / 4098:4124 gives 1.10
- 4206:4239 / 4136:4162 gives 1.04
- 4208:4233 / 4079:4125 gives 1.09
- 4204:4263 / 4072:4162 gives 1.09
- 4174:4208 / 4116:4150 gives 1.02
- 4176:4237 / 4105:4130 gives 1.08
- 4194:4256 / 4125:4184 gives 1.07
